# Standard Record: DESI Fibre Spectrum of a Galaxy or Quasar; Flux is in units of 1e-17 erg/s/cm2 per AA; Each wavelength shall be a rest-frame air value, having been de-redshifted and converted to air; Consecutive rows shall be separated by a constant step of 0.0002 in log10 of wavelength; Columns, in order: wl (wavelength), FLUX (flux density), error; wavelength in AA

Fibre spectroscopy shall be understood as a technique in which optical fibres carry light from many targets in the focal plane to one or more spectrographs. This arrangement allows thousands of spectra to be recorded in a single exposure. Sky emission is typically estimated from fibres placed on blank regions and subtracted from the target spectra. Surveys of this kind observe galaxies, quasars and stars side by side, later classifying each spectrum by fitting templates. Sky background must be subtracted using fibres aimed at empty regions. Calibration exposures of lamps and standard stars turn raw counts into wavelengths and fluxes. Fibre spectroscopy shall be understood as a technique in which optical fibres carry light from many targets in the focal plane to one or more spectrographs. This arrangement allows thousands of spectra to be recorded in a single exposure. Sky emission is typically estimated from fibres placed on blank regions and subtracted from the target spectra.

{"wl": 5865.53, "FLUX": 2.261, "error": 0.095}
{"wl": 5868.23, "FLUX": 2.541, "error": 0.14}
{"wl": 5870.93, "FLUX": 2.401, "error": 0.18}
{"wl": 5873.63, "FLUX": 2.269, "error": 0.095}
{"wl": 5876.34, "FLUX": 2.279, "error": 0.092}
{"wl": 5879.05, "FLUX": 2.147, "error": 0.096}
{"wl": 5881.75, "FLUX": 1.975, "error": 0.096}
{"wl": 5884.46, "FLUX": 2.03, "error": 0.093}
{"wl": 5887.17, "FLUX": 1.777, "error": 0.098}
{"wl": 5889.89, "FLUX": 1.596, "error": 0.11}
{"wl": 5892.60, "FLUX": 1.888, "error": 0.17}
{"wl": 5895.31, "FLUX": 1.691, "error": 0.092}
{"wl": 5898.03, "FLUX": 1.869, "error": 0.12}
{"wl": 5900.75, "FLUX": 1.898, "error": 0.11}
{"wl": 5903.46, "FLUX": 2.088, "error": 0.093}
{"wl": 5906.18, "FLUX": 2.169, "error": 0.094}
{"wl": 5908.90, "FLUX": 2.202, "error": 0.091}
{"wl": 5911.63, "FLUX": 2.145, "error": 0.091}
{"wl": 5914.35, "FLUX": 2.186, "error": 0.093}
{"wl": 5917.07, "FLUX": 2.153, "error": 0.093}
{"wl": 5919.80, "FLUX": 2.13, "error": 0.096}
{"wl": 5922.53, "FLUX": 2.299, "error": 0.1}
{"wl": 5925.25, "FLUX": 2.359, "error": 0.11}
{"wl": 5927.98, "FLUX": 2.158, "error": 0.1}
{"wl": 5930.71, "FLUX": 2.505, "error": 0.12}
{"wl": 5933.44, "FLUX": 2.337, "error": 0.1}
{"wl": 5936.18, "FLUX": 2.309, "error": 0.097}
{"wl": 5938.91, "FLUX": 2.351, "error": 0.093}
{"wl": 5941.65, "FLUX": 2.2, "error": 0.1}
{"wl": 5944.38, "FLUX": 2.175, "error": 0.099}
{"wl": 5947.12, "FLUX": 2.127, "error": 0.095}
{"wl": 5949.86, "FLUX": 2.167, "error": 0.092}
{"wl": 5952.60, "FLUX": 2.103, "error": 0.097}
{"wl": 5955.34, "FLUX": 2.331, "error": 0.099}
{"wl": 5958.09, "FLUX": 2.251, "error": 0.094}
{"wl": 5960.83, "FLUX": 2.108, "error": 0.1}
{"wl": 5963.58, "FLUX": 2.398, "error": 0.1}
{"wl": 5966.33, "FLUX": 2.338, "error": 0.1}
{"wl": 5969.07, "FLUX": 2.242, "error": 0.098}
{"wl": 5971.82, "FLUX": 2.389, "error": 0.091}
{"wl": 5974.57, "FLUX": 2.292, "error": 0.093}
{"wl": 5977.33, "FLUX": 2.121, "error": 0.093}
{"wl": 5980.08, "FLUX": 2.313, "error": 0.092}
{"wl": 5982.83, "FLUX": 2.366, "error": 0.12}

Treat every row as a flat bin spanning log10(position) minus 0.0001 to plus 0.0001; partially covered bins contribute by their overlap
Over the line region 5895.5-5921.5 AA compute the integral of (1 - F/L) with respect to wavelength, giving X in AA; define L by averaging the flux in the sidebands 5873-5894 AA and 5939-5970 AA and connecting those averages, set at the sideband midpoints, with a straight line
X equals -0.1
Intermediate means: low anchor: 1.98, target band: 2.08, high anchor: 2.23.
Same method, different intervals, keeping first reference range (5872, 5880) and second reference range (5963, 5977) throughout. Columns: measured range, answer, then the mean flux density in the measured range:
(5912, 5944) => 0.22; 2.27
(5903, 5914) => 0.51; 2.16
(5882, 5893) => 2.04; 1.83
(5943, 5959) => 0.74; 2.19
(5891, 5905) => 2.31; 1.89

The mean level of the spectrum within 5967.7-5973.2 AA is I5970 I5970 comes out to 2.32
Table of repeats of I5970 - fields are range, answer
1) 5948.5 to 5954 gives 2.14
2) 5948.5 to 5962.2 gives 2.19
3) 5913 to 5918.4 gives 2.17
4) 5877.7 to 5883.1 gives 2.06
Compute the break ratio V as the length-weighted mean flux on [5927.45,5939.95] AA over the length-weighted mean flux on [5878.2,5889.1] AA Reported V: 1.2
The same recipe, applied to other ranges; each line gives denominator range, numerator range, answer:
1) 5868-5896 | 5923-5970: 1.11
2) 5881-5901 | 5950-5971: 1.23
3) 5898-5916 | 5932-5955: 1.06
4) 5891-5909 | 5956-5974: 1.17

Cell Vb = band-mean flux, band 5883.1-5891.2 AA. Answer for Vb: 1.8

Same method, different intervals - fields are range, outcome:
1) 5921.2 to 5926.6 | 2.33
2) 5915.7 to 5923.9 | 2.2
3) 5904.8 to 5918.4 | 2.17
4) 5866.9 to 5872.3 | 2.47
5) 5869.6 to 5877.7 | 2.32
